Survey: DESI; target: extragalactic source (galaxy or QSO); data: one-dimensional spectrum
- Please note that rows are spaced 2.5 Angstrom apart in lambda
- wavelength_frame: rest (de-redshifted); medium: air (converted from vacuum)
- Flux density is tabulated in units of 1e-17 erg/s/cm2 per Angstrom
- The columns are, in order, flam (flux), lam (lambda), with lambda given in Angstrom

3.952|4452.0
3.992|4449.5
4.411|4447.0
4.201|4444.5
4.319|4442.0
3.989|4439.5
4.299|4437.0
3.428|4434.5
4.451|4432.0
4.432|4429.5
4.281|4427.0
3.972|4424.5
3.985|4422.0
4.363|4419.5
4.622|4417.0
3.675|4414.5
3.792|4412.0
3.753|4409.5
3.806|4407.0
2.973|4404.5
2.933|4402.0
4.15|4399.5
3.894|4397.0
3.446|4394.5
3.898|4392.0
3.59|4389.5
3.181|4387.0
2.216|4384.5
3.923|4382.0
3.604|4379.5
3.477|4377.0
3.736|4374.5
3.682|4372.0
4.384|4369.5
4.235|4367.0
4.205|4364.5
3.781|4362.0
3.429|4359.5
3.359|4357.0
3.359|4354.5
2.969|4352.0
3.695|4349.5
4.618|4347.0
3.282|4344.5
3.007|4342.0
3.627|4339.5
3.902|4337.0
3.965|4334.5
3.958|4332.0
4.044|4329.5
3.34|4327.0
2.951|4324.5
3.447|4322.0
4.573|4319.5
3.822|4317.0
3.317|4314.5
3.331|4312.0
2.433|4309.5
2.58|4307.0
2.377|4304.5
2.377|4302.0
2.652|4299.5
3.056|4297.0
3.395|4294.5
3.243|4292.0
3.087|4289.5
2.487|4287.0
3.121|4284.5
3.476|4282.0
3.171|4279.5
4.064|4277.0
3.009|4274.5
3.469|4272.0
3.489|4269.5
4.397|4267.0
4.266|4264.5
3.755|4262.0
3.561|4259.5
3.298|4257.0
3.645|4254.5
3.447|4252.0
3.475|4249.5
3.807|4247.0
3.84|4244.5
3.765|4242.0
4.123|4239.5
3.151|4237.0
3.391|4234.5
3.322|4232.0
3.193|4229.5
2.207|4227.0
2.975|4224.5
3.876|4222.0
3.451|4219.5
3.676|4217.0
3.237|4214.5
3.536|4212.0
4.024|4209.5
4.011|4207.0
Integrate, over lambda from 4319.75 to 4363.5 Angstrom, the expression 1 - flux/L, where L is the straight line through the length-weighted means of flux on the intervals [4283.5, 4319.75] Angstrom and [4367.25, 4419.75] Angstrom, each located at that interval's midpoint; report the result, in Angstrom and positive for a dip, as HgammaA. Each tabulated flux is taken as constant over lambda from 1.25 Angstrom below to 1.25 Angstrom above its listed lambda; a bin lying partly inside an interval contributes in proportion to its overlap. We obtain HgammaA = -4.03 Angstrom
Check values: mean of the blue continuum 3.01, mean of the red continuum 3.67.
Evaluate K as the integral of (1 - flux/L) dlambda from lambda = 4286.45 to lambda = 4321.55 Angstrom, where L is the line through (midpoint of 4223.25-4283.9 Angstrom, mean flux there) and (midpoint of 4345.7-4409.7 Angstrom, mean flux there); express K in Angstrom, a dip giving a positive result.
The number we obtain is 4.8 Angstrom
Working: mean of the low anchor 3.51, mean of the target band 3.07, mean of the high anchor 3.62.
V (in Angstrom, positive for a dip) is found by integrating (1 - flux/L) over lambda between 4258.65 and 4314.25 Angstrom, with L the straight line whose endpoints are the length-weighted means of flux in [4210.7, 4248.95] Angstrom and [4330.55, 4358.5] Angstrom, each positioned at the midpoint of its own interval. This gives 4.81 Angstrom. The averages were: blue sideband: 3.44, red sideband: 3.61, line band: 3.22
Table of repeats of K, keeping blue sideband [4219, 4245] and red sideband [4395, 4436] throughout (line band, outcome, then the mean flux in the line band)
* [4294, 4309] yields 3.7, 2.69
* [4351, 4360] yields 1.1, 3.28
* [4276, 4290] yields 1.2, 3.23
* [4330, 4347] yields -0.2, 3.72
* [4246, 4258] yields -0.4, 3.53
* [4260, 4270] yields -1.5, 3.98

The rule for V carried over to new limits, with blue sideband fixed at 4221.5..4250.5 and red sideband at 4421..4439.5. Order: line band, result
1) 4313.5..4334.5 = 0.16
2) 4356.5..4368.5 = 0.09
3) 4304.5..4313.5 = 2.30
